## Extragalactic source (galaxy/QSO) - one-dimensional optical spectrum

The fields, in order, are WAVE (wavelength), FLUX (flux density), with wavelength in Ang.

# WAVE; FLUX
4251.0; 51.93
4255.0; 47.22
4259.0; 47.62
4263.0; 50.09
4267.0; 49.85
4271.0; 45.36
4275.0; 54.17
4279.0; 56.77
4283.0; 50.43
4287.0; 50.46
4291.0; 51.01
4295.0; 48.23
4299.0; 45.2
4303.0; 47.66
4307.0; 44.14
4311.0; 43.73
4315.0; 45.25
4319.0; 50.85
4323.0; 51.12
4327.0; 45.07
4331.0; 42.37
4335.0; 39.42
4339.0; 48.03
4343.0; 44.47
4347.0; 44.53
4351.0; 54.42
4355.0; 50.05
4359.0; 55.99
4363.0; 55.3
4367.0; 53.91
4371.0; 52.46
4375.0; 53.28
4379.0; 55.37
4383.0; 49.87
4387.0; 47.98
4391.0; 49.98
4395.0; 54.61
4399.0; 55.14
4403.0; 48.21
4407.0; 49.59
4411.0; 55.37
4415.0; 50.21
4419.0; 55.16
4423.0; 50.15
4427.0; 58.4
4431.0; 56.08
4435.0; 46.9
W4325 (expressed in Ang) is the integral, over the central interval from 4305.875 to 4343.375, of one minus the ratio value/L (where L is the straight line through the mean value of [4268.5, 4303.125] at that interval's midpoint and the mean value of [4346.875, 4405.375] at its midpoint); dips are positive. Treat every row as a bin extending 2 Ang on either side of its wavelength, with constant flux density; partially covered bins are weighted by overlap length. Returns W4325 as 4.0 Ang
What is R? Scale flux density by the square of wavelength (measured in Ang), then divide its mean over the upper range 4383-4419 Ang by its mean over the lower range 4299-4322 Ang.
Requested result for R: 1.16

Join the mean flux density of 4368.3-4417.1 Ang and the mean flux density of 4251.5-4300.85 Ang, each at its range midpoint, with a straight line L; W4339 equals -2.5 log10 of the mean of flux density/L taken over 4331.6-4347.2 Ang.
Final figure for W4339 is 0.161 mag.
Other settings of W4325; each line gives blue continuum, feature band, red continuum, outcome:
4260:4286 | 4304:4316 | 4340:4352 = 1.10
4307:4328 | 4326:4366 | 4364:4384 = 1.64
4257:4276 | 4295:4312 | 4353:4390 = 1.60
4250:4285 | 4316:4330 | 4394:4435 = 0.83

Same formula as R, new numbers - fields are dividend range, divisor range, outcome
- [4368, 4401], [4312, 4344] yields 1.17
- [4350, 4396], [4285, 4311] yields 1.15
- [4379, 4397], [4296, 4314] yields 1.17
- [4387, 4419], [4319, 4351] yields 1.16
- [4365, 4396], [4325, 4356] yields 1.16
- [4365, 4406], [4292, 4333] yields 1.16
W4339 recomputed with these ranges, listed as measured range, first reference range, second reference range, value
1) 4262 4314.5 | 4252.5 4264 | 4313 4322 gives -0.012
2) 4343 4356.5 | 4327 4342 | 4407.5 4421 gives -0.080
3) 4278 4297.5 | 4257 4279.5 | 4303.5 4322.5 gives -0.050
